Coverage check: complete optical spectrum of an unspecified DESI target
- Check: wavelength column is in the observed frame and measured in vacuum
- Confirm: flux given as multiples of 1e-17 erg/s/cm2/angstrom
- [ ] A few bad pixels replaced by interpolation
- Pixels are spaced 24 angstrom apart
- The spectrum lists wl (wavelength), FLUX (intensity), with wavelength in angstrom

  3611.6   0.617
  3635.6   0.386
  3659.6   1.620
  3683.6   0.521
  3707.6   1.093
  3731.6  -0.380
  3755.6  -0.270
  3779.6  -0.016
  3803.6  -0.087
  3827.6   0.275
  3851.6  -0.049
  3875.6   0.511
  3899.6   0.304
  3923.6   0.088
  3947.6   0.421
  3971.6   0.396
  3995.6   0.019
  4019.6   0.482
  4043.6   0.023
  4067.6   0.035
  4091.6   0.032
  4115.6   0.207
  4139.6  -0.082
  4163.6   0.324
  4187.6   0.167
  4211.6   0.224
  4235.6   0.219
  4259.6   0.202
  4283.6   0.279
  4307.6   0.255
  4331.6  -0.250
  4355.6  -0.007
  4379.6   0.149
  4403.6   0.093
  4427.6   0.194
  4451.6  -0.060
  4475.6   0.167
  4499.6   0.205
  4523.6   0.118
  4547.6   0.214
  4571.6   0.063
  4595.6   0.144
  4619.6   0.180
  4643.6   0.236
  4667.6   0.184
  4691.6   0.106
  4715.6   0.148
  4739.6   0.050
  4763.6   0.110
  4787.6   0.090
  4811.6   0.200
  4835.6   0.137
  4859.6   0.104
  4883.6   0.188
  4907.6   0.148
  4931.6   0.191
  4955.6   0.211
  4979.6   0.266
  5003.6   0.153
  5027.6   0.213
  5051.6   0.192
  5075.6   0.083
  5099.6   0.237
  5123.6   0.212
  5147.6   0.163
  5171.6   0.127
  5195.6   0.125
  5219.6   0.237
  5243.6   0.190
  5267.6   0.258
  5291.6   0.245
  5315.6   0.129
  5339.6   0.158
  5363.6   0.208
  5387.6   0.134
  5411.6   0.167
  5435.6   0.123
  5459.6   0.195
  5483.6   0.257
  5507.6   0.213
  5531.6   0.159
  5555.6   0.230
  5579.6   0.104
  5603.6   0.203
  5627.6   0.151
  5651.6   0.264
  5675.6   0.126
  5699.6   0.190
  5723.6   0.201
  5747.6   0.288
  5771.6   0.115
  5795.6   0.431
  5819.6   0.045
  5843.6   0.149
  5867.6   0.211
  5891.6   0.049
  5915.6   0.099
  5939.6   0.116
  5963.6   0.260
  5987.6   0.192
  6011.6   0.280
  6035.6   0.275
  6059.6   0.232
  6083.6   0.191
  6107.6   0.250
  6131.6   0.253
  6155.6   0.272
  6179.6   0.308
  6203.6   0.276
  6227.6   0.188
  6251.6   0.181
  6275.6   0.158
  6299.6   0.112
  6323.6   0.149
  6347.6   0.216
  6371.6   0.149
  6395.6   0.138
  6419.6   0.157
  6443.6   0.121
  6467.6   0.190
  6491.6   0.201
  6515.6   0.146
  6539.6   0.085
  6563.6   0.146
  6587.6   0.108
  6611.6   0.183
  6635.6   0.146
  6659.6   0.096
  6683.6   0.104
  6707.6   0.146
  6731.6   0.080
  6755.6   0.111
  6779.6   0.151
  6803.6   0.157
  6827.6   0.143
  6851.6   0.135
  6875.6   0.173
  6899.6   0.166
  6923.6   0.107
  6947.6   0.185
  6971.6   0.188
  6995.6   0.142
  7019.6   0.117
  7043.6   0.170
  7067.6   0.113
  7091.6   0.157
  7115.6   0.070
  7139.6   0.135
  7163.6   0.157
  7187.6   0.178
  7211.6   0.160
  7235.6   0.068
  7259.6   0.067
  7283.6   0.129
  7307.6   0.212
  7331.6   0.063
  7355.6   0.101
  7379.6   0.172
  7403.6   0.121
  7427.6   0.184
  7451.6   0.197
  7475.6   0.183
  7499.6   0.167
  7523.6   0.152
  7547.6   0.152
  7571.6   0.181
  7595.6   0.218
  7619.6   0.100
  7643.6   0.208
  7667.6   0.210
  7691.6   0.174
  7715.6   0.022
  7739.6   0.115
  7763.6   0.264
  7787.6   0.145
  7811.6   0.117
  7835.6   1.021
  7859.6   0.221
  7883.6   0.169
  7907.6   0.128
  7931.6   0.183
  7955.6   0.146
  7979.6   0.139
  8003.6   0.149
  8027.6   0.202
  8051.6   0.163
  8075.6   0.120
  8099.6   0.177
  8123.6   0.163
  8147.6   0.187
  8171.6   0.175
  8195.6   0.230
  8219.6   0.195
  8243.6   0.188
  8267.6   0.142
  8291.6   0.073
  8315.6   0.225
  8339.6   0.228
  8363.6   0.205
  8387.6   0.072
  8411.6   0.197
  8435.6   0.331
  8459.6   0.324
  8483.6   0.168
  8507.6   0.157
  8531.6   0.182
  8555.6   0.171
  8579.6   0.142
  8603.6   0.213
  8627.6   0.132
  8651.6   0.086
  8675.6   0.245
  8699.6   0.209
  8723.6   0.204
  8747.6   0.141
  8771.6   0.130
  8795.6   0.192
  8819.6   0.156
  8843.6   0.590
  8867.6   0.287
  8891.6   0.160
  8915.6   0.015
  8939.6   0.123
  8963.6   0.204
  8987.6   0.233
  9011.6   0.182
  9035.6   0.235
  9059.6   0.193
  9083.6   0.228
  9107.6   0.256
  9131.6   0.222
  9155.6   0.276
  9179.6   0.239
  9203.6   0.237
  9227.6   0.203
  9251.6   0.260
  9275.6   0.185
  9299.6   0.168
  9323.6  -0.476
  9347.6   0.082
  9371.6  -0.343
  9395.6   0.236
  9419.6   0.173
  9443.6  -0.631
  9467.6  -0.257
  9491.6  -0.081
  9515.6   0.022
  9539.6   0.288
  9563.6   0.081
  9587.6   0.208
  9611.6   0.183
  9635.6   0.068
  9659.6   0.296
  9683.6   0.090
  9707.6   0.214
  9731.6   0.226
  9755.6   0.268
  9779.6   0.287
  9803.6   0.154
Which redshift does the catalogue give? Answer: 0.57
